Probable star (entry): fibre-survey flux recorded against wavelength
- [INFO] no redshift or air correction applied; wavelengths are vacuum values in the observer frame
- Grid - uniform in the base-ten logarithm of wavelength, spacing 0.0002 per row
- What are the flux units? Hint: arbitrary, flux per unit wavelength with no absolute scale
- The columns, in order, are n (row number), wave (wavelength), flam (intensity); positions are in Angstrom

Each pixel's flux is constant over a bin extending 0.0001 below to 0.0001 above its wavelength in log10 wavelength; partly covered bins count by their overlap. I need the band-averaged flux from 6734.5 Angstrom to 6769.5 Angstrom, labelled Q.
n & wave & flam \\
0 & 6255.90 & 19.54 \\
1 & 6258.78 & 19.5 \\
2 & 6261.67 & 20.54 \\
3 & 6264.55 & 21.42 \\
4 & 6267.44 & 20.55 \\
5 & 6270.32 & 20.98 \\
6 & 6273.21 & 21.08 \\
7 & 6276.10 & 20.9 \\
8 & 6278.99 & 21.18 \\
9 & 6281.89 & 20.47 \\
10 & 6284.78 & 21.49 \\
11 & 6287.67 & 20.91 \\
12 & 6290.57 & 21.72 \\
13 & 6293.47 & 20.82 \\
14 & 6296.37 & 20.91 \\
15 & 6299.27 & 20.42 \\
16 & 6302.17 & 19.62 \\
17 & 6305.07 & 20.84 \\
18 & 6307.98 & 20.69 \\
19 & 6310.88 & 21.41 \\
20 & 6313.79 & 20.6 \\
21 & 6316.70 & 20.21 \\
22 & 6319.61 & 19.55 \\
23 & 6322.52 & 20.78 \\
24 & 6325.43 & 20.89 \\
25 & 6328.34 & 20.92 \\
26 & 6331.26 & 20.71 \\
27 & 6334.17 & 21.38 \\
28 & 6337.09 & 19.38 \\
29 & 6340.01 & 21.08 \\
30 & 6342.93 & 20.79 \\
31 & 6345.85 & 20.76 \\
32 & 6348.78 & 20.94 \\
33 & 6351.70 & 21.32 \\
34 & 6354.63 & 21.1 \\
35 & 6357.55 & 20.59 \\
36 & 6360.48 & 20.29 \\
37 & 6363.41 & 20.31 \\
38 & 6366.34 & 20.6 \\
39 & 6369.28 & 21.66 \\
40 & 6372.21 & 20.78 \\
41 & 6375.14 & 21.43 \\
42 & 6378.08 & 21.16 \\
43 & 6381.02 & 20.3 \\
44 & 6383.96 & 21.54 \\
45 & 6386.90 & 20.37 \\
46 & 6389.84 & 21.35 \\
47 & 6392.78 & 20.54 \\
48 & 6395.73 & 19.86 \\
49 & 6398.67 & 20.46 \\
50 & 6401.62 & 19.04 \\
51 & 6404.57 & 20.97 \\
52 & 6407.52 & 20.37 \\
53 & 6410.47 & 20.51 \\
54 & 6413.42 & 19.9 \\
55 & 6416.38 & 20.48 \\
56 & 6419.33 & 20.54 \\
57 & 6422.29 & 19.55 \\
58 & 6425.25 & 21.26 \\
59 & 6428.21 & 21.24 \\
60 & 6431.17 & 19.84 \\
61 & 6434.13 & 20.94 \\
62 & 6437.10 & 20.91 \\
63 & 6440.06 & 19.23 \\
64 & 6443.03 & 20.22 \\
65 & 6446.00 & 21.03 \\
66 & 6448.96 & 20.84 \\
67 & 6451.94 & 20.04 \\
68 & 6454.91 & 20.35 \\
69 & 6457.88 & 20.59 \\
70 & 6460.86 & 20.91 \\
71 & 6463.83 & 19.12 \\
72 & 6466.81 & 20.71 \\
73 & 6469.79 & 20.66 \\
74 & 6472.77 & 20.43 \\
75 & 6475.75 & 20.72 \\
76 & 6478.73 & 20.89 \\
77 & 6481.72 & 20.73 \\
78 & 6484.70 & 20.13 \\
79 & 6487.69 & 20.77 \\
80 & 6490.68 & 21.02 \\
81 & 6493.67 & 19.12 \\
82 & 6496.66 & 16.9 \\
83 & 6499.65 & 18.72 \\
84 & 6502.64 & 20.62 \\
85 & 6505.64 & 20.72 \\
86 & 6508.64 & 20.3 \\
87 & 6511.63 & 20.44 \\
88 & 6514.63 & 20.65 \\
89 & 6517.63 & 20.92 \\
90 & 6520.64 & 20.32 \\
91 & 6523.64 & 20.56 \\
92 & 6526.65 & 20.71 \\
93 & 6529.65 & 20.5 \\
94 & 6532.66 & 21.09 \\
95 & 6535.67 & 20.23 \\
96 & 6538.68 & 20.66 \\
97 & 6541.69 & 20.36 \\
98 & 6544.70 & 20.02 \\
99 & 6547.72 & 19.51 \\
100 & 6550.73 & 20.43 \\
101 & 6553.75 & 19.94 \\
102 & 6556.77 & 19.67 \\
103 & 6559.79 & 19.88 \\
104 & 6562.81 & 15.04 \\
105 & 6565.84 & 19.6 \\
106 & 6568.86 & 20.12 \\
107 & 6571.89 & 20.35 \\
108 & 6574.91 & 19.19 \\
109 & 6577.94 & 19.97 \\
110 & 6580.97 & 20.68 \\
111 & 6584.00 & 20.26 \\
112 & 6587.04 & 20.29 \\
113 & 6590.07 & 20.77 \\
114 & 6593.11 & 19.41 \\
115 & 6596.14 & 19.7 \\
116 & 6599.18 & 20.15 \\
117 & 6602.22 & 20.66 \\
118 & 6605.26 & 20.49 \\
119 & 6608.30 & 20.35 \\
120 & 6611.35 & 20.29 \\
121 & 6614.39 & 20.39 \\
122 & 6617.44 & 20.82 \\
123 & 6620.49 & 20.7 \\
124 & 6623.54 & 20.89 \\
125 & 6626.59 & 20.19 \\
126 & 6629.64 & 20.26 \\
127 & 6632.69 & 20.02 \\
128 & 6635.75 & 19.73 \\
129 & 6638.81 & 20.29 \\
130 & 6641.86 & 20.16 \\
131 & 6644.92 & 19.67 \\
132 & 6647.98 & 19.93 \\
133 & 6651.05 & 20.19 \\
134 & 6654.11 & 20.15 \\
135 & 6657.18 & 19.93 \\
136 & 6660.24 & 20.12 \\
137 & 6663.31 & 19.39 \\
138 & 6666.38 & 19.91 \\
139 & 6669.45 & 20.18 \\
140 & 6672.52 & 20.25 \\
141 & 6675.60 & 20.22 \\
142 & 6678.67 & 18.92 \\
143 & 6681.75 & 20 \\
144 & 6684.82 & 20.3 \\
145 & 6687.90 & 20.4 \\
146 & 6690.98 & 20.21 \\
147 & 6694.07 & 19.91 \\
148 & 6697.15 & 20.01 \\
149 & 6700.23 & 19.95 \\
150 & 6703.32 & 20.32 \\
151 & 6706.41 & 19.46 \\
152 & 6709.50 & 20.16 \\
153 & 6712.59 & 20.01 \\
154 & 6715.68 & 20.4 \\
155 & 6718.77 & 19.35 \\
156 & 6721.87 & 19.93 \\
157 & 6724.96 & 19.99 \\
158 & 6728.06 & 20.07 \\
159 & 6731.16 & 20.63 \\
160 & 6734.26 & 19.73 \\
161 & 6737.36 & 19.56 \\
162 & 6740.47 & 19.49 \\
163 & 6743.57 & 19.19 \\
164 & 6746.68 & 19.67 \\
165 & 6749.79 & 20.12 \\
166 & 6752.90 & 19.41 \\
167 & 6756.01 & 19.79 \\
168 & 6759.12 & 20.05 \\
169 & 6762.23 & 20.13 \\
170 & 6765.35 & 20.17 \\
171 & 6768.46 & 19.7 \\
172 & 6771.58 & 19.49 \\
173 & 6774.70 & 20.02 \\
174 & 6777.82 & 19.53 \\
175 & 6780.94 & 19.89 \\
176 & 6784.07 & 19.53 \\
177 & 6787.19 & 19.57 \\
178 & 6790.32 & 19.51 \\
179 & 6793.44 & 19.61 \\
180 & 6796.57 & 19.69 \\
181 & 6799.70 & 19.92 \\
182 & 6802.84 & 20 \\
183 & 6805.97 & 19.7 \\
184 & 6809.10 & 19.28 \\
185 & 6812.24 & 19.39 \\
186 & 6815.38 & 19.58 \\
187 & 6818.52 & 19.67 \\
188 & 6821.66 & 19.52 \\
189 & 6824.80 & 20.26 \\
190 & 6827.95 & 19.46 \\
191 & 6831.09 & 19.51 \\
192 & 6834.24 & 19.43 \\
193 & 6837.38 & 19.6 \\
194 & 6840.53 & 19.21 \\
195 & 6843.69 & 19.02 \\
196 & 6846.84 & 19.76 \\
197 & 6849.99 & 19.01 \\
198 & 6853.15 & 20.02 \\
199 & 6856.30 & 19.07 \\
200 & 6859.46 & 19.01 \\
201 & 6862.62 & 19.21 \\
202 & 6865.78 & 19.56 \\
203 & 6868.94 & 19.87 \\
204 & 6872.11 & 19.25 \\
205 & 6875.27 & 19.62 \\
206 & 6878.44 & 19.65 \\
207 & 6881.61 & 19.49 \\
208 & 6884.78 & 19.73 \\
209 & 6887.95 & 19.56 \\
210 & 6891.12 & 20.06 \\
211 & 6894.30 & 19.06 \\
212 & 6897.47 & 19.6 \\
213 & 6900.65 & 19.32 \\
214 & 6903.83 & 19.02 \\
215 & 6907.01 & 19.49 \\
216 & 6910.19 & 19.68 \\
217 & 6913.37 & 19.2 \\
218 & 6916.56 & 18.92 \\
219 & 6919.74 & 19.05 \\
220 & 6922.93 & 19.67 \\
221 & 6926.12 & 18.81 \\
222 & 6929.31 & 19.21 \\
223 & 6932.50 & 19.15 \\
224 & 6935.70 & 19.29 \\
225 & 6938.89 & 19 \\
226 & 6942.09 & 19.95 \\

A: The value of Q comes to 19.8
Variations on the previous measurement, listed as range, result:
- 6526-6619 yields 20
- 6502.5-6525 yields 20.6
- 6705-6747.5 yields 19.8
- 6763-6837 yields 19.7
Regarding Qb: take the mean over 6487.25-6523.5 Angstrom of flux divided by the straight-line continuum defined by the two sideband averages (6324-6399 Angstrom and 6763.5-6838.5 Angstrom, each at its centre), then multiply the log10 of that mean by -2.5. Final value 0.02 mag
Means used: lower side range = 20.8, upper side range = 19.7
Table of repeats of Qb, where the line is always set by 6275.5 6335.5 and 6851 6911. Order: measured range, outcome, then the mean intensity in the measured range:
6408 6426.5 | 0.01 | 20.4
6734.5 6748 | 0.02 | 19.5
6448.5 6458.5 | 0.00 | 20.4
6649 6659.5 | 0.00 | 20.1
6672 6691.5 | -0.01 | 20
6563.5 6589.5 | 0.01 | 19.9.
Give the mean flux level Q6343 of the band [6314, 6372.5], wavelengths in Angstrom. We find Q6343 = 20.7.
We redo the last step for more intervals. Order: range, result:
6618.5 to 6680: 20.1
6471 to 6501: 20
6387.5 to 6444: 20.4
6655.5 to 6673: 19.9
